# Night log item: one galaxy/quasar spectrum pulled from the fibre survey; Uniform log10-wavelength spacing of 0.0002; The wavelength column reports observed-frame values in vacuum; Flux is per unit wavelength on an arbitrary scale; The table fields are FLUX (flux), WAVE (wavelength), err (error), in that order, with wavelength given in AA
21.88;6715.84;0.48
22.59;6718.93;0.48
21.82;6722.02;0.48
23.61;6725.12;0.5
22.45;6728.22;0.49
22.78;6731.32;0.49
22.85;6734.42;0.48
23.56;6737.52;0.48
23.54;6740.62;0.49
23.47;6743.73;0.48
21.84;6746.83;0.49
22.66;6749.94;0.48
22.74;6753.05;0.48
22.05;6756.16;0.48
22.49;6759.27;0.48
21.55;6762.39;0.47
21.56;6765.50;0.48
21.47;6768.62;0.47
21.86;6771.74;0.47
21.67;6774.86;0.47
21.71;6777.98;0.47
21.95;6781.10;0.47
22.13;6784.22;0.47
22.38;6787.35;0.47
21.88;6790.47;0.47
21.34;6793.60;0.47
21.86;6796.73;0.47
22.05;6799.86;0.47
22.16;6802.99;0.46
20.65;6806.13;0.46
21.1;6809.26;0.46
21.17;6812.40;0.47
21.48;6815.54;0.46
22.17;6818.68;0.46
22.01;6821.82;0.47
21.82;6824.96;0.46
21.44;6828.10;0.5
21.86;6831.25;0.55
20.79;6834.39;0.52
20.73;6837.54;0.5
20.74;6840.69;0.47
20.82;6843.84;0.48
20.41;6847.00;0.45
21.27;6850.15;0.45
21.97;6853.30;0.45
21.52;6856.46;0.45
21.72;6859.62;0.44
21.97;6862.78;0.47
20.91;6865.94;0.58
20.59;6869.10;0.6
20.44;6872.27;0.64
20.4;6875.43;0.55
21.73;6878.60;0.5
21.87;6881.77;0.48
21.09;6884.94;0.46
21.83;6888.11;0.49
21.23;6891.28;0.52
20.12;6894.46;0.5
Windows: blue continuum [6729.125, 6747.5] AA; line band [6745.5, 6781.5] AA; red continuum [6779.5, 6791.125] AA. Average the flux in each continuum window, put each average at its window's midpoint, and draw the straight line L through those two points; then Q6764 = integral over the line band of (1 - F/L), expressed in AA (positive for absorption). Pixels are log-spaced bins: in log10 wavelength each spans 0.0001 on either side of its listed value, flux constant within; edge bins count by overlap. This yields 0.9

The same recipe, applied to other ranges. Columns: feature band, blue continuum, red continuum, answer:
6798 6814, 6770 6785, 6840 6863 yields 0.1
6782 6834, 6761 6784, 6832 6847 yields -1.2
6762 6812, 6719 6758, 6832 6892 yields 1.0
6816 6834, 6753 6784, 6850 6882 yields -0.2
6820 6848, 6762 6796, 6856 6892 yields 0.4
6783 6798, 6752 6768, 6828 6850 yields -0.2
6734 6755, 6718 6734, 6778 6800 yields -0.5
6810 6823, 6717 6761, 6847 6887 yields 0.1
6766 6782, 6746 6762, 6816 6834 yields 0.3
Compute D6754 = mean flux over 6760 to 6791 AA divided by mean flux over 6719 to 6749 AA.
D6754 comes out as 1.0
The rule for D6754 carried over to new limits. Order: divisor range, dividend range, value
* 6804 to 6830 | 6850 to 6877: 0.99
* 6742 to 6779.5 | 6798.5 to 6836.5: 0.98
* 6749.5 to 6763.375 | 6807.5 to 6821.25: 0.96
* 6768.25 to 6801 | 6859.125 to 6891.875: 0.97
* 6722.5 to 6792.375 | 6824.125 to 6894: 0.95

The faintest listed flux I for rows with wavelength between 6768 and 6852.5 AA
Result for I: 20.41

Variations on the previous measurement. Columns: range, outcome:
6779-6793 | 21.88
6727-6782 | 21.47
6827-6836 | 20.79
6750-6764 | 21.55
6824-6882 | 20.4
